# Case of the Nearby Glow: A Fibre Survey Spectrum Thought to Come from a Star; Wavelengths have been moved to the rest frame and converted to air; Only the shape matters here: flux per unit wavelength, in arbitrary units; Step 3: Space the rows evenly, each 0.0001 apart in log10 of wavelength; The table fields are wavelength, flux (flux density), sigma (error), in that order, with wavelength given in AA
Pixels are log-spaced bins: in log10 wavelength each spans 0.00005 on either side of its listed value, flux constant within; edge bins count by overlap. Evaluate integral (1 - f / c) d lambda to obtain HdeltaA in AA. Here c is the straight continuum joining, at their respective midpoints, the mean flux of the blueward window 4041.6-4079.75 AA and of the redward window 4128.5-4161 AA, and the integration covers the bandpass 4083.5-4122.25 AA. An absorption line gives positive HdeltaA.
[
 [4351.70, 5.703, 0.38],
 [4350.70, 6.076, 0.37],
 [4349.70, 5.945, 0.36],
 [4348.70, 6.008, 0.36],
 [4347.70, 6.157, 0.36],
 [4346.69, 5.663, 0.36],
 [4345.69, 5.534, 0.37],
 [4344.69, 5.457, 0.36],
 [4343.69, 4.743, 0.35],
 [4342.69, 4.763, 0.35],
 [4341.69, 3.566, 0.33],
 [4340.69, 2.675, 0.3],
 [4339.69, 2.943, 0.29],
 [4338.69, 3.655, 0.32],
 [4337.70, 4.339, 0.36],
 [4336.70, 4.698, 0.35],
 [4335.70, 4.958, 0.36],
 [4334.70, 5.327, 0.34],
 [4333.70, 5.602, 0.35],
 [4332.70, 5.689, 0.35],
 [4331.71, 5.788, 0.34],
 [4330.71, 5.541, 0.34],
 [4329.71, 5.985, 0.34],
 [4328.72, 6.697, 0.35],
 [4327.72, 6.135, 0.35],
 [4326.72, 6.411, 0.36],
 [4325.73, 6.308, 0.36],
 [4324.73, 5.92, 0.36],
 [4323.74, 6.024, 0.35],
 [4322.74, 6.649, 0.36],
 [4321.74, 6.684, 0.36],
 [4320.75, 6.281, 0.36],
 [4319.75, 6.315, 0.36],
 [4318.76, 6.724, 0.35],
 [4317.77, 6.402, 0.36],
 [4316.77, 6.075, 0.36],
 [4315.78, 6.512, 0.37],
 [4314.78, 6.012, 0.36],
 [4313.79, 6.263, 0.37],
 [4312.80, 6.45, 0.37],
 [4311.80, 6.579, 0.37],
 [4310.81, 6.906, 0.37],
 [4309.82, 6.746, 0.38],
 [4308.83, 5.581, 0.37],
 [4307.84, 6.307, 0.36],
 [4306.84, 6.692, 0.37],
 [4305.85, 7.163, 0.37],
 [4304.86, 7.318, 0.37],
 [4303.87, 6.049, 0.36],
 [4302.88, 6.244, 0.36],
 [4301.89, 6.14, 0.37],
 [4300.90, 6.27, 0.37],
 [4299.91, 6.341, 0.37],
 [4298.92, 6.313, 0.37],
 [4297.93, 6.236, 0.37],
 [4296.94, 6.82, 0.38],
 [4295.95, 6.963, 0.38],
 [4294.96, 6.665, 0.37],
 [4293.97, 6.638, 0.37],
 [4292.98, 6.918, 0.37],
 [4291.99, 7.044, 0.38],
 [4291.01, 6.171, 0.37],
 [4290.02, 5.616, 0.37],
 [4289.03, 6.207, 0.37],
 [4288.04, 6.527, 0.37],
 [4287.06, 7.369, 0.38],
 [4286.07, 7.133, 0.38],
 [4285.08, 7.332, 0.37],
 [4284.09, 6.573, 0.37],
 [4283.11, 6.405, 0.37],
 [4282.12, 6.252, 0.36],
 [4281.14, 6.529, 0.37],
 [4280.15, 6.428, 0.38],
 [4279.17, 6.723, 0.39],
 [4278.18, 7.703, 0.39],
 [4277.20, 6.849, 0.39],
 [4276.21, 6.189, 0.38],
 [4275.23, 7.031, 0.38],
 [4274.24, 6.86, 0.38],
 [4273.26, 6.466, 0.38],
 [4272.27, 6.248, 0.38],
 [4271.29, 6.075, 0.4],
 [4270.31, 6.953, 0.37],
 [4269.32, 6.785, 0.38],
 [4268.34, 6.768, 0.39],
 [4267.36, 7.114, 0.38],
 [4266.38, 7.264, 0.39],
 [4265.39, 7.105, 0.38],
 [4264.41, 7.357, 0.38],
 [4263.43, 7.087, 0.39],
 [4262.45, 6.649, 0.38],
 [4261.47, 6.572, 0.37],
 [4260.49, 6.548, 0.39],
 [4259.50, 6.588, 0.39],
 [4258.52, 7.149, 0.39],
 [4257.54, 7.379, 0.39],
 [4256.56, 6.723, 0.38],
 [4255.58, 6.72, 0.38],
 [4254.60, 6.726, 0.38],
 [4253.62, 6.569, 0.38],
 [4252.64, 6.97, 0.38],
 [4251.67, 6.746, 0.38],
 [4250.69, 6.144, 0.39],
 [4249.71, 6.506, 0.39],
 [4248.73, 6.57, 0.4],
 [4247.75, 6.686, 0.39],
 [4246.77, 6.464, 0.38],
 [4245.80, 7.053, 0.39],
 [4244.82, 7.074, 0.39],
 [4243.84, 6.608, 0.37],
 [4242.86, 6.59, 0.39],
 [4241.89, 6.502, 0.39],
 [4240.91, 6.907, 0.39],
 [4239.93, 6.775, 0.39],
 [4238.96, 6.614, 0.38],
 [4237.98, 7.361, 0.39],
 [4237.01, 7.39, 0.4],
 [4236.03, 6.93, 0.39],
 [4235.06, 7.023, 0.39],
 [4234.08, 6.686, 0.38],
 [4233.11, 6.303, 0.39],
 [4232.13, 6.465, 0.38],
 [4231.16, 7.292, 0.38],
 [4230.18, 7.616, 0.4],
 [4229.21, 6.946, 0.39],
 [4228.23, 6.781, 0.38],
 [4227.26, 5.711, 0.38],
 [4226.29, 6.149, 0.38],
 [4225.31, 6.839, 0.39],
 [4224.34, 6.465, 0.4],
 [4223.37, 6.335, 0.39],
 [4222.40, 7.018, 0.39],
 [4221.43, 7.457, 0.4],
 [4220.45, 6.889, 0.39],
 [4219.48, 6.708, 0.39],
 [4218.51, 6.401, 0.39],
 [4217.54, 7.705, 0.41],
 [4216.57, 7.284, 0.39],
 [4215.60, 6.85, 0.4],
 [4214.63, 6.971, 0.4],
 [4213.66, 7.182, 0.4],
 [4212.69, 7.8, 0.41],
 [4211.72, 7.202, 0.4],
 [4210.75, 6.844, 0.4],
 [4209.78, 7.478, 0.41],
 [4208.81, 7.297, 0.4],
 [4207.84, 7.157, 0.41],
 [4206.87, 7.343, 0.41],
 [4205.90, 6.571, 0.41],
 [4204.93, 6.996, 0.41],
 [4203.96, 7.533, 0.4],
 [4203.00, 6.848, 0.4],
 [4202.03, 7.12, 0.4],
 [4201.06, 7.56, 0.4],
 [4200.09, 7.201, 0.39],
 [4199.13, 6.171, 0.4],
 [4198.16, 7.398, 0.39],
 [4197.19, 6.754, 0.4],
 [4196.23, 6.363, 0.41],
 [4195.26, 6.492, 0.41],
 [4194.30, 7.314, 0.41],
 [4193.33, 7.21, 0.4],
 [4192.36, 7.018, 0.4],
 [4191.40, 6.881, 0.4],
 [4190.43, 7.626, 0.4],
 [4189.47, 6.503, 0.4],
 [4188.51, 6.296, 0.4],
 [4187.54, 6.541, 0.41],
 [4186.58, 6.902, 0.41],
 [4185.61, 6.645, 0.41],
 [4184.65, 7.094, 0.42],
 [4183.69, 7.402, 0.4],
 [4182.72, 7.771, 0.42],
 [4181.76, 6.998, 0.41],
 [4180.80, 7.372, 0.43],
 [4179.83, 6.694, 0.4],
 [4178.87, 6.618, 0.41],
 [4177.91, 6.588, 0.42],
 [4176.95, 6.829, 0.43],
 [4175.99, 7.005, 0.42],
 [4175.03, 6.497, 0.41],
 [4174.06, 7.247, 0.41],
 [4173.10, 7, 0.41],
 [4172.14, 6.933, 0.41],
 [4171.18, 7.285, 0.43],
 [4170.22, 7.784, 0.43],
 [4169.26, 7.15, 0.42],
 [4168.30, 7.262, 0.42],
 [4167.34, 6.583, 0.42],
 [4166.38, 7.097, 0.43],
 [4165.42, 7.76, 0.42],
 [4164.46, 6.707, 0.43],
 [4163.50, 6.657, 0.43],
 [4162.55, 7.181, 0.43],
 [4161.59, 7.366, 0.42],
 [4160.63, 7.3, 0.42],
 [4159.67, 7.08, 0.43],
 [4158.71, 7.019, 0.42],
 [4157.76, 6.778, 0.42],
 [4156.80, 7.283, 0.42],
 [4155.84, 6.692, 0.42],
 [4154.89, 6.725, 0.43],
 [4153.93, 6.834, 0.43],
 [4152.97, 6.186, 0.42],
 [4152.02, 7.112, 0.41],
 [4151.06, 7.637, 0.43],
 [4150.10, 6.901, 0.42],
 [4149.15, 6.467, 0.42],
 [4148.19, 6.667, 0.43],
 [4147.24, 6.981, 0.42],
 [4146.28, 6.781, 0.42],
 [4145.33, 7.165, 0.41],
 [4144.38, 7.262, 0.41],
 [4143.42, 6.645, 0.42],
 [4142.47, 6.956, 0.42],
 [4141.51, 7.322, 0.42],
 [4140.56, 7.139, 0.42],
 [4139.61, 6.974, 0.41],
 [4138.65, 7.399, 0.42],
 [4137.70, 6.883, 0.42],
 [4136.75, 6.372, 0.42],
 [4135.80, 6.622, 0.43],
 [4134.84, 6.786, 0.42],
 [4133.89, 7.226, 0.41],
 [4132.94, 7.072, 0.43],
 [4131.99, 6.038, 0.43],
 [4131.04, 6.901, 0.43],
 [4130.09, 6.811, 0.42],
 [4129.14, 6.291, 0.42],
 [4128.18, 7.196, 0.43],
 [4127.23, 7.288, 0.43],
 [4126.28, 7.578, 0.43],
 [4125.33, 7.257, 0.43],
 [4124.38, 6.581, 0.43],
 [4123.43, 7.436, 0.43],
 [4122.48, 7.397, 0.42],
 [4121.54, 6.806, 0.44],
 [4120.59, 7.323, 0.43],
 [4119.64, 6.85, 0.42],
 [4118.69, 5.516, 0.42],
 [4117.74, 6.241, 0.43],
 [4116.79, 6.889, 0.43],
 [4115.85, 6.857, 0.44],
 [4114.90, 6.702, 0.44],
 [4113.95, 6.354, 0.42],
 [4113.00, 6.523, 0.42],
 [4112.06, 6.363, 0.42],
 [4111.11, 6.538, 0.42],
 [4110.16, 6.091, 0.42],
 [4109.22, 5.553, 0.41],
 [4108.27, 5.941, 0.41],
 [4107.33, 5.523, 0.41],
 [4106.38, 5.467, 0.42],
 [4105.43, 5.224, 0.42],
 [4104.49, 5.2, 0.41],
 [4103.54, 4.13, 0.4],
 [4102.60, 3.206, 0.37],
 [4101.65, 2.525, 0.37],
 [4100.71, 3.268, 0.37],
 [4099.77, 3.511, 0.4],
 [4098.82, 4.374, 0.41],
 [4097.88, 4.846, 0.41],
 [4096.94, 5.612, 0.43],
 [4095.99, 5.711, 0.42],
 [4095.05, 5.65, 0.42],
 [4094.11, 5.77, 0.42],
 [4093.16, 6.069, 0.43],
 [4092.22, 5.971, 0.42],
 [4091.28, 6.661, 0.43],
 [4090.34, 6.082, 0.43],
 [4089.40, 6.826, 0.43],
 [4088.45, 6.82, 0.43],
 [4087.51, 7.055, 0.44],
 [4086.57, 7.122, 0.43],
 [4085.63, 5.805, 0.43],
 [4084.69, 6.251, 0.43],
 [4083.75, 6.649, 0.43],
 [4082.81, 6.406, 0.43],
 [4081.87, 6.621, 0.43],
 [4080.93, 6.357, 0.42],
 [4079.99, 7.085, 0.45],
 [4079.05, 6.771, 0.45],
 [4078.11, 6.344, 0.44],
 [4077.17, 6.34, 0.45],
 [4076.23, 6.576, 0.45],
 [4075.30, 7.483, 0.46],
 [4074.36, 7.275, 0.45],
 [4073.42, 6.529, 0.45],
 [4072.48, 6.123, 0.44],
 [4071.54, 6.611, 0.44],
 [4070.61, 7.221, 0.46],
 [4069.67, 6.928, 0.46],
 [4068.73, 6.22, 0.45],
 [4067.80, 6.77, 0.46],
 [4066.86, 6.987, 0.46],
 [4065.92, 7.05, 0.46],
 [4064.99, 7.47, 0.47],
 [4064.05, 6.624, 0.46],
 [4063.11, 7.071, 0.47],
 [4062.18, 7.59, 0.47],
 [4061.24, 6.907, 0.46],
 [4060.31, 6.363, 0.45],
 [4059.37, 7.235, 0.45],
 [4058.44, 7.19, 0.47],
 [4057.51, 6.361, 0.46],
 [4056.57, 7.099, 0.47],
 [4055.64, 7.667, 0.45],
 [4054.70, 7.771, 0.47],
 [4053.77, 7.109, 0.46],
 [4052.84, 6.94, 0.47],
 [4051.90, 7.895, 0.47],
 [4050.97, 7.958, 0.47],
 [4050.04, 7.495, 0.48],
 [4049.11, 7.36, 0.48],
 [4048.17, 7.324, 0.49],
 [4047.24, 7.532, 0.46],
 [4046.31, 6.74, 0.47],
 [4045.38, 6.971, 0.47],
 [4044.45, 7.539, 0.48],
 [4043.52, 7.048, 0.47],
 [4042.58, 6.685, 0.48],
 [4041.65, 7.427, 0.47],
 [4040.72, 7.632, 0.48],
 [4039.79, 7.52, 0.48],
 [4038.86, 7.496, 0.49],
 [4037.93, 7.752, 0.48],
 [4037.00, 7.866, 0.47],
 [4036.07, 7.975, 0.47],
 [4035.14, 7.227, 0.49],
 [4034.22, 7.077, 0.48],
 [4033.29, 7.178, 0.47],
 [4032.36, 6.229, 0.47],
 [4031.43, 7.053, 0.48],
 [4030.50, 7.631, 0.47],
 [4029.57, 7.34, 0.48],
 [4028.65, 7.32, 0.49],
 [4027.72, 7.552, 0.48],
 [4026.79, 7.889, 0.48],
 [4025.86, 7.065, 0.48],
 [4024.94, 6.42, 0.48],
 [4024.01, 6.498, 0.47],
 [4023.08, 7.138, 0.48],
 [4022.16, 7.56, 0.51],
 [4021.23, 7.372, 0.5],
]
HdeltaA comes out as 6.4 AA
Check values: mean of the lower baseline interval 7.03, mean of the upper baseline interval 6.89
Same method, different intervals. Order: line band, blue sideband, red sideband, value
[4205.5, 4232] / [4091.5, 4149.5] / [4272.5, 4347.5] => -3.4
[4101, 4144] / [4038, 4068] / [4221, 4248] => 4.0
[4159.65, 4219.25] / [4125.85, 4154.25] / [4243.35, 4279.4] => -1.6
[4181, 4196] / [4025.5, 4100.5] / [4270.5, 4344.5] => -1.2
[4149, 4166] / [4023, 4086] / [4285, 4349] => -0.9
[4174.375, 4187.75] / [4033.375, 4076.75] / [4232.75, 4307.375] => -0.1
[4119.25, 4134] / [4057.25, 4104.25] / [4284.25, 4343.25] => -2.0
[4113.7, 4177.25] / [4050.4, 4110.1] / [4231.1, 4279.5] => -4.6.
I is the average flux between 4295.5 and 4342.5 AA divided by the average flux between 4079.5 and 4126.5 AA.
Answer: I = 0.99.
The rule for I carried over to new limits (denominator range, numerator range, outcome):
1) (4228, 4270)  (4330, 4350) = 0.72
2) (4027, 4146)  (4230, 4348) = 0.96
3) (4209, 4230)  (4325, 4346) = 0.74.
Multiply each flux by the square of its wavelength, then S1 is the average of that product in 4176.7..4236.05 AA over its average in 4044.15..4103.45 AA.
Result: 1.14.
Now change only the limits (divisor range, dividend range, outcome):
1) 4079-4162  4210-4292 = 1.13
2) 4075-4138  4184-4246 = 1.18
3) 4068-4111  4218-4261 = 1.23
